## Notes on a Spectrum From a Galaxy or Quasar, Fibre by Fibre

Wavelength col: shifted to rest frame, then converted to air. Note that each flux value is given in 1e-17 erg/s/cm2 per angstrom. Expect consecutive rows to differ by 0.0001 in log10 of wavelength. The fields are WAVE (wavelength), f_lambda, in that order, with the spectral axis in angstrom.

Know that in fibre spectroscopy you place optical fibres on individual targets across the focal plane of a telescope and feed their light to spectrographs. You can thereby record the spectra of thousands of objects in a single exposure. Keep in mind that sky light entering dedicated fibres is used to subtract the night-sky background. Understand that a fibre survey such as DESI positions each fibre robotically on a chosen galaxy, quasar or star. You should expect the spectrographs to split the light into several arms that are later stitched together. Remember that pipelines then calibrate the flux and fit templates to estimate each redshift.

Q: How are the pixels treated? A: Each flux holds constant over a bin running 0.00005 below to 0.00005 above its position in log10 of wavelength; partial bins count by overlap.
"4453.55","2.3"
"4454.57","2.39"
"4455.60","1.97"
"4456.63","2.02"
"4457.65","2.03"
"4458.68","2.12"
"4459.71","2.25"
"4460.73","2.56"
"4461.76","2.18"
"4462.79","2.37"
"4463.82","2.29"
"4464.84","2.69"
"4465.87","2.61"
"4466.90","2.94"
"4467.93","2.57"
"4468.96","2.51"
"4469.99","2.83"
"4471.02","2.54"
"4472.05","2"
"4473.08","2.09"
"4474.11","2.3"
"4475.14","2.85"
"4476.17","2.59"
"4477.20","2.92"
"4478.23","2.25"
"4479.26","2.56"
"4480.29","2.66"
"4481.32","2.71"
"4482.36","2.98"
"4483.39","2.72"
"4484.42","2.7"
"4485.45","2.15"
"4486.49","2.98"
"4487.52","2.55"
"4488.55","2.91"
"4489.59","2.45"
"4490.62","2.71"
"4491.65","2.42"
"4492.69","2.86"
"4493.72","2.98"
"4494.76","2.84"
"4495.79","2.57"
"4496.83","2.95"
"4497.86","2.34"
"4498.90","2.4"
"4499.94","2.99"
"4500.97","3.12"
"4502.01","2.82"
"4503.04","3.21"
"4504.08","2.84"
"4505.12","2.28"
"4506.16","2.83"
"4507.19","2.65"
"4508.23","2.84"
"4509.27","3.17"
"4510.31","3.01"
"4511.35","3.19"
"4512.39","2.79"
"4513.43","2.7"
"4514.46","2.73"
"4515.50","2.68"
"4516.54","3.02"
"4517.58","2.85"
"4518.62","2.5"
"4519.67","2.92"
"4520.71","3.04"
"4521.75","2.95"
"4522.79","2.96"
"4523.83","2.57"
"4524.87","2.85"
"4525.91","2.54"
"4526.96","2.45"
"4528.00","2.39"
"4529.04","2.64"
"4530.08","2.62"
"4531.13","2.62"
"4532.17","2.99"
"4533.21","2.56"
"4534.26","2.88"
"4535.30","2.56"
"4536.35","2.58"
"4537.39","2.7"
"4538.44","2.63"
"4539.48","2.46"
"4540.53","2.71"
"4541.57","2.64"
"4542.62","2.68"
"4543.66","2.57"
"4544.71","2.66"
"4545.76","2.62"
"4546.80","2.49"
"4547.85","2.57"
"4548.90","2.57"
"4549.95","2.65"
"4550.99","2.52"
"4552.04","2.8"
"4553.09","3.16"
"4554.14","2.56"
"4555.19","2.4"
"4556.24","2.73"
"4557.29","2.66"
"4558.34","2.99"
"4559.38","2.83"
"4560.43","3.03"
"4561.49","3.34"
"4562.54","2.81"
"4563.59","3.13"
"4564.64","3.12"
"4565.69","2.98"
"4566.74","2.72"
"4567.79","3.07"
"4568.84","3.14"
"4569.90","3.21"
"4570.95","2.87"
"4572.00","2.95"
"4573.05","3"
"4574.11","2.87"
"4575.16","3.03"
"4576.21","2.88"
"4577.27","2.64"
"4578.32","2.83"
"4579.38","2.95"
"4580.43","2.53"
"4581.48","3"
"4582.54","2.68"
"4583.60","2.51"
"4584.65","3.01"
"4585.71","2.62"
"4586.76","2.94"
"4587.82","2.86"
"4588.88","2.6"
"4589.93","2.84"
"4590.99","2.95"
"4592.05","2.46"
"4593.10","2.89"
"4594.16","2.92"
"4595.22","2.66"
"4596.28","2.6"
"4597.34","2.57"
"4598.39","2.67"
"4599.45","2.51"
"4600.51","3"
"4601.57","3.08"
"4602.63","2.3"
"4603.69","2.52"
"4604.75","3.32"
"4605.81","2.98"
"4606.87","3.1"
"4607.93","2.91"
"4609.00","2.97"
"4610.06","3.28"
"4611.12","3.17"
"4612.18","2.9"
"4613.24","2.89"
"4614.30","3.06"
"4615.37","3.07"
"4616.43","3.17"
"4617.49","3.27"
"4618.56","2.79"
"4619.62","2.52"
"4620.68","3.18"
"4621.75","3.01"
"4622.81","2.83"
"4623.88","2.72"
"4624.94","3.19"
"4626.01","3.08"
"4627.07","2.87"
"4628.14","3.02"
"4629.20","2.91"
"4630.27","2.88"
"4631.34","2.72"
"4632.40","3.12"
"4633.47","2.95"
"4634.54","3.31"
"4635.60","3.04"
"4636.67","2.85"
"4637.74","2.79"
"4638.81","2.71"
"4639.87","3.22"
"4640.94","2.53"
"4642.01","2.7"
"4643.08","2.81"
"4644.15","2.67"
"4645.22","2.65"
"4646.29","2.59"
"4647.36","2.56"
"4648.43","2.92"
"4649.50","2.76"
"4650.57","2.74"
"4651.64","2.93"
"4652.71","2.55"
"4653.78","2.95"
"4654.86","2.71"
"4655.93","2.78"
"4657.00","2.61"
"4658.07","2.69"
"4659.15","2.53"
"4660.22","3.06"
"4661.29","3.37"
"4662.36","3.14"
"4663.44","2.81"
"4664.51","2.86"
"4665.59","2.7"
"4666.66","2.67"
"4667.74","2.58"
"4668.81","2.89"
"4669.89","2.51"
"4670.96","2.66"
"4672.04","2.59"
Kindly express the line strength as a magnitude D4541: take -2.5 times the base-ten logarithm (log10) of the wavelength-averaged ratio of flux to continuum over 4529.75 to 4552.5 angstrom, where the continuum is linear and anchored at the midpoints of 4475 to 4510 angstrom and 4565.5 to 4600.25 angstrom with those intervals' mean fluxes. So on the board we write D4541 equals 0.06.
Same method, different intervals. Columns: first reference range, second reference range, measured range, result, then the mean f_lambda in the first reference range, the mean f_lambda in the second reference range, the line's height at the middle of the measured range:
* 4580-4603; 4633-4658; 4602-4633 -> -0.07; 2.74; 2.79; 2.77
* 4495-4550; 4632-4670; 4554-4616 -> -0.04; 2.73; 2.81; 2.77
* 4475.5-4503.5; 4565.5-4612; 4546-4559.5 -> 0.05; 2.72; 2.85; 2.8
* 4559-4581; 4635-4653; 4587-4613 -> 0.01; 2.95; 2.77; 2.88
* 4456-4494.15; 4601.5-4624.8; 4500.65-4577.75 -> -0.02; 2.53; 2.96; 2.73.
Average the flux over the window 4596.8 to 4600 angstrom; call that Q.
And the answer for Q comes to 2.59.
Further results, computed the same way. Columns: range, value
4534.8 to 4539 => 2.62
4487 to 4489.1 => 2.73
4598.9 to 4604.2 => 2.68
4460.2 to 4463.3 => 2.37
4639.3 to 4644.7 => 2.79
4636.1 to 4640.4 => 2.89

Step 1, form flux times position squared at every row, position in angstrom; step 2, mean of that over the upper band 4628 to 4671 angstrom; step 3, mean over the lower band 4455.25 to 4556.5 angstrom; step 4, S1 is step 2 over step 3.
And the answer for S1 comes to 1.13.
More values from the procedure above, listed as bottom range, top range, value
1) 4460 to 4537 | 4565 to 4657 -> 1.12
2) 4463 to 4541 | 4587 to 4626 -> 1.12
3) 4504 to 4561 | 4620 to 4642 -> 1.13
